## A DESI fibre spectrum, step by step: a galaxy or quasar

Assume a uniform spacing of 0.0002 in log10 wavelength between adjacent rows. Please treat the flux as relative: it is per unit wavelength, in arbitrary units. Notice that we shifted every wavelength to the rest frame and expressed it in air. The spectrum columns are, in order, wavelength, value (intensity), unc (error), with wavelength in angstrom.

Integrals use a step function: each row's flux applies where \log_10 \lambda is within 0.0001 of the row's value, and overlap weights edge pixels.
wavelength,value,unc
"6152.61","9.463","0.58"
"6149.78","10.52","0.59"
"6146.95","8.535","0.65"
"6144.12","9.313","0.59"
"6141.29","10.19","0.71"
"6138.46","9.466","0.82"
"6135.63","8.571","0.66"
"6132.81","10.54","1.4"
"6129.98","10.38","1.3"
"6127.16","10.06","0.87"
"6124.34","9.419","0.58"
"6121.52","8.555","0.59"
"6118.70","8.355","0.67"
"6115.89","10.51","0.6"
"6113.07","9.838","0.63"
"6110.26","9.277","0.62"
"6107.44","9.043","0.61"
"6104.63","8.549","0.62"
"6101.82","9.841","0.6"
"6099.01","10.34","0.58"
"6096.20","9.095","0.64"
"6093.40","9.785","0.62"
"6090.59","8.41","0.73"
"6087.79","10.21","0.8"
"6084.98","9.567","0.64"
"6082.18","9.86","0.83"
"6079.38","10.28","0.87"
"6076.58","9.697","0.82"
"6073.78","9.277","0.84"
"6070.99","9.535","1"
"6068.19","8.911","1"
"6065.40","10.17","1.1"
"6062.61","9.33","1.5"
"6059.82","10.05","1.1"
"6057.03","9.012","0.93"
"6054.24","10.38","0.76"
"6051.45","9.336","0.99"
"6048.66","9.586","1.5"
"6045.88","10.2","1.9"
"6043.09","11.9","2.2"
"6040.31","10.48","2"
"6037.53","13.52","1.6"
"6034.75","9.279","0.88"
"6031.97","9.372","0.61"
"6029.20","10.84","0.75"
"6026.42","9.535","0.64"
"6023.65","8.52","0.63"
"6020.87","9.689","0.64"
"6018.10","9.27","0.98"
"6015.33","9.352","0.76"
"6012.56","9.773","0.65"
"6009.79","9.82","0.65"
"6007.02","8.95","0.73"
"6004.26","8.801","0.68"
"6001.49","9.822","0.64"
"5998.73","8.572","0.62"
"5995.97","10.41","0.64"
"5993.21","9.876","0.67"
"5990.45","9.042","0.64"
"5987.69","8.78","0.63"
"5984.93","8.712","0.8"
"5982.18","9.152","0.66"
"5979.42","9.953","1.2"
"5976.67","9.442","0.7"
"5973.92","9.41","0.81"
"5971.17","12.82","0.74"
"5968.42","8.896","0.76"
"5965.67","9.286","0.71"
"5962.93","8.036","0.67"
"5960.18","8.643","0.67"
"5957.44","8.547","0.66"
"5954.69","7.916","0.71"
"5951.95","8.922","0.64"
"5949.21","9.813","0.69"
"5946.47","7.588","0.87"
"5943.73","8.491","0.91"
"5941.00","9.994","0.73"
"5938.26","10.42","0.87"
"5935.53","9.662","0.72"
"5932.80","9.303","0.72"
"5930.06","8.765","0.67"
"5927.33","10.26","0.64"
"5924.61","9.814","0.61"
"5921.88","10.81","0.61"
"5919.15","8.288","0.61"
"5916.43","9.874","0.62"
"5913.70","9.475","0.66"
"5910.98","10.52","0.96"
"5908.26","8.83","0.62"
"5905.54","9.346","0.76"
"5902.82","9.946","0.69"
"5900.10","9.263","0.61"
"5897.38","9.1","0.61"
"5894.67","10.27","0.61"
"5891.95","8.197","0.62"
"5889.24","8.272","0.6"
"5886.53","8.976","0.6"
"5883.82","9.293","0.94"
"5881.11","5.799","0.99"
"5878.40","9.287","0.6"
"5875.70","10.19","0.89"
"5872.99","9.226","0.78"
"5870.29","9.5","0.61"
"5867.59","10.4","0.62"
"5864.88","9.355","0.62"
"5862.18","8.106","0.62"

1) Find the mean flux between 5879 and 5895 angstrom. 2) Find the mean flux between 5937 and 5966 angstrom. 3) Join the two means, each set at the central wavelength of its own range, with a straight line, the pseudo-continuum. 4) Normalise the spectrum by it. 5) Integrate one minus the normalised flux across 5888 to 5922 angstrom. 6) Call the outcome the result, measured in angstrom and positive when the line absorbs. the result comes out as -3.3 angstrom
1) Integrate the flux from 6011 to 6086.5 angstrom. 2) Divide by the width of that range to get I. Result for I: 9.88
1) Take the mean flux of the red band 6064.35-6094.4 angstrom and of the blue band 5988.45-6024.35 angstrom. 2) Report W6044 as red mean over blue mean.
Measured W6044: 1.02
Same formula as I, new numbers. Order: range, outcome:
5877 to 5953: 9.24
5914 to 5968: 9.18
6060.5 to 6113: 9.53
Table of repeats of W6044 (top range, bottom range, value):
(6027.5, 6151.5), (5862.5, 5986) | 1.05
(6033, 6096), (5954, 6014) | 1.06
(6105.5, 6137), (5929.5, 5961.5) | 1.05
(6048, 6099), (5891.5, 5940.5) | 1.00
